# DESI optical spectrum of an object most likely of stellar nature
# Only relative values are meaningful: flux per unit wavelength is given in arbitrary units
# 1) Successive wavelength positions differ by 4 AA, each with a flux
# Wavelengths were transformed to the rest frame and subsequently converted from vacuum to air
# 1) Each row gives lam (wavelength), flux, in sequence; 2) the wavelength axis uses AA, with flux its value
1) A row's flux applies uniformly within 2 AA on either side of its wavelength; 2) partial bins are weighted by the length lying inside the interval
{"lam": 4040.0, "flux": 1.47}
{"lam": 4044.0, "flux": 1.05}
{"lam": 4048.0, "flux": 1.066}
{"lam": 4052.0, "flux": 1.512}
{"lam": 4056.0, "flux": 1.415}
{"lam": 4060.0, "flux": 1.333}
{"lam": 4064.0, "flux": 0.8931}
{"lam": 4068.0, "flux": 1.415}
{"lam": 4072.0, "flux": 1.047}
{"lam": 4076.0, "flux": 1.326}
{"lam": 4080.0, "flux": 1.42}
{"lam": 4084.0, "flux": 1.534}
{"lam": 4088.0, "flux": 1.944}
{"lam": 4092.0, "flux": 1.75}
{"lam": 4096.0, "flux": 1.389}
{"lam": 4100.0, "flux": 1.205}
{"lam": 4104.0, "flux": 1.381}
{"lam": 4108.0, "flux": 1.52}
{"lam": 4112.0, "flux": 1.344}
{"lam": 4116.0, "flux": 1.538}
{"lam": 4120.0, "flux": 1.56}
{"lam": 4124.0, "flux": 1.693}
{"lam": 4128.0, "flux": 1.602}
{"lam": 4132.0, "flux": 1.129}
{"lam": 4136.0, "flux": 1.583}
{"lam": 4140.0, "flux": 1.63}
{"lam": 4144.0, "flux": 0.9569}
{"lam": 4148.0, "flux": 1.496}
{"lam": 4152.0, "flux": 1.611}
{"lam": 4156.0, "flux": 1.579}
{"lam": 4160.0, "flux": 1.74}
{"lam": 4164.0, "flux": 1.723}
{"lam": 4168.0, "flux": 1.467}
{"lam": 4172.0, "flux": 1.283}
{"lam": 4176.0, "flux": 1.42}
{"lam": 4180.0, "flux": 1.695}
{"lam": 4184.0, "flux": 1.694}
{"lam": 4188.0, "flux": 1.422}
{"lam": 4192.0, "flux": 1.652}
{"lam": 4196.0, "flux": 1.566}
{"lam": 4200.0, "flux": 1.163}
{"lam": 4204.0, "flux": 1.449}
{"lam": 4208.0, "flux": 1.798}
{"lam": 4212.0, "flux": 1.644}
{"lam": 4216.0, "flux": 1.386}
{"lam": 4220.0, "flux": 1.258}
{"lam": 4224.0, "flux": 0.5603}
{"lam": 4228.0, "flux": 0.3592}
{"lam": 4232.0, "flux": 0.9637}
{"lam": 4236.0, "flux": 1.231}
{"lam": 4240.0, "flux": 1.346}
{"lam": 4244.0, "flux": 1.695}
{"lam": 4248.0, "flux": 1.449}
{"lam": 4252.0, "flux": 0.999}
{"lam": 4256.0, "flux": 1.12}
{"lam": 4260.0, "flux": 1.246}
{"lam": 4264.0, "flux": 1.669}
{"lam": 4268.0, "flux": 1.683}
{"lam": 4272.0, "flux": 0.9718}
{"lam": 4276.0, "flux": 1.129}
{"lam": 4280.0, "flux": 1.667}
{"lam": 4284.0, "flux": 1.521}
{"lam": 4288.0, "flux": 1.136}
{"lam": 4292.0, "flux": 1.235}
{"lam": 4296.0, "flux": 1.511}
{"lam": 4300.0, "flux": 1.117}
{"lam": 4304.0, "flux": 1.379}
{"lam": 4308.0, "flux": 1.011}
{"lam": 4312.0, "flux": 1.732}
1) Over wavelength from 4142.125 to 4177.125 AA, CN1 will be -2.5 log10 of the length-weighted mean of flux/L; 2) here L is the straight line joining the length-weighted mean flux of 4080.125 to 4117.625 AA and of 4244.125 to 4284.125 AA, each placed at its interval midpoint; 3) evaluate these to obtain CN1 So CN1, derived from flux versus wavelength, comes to -0.02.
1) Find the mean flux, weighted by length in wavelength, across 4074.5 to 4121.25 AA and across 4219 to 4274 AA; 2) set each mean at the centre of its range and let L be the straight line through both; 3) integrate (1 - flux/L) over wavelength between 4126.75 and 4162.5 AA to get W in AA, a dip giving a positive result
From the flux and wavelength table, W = -2.3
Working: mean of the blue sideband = 1.49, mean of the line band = 1.48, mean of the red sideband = 1.18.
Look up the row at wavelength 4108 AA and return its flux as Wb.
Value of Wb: 1.52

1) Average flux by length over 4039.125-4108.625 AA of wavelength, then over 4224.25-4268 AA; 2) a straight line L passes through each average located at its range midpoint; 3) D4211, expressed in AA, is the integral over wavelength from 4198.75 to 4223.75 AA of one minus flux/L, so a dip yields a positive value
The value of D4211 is -3.2 AA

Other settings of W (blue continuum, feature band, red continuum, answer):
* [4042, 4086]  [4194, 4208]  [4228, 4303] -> -1.79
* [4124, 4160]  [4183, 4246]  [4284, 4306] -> 3.46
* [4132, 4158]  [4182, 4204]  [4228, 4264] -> -2.44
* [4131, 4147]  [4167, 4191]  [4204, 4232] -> -4.70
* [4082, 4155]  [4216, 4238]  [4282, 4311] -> 7.20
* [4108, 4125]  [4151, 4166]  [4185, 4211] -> -1.43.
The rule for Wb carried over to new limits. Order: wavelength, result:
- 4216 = 1.386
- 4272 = 0.9718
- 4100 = 1.205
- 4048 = 1.066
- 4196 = 1.566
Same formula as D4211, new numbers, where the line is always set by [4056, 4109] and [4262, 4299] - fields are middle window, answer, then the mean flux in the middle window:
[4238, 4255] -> 0.3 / 1.36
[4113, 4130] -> -2.3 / 1.58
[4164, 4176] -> -0.4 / 1.44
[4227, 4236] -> 3.7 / 0.822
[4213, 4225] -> 2.0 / 1.16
